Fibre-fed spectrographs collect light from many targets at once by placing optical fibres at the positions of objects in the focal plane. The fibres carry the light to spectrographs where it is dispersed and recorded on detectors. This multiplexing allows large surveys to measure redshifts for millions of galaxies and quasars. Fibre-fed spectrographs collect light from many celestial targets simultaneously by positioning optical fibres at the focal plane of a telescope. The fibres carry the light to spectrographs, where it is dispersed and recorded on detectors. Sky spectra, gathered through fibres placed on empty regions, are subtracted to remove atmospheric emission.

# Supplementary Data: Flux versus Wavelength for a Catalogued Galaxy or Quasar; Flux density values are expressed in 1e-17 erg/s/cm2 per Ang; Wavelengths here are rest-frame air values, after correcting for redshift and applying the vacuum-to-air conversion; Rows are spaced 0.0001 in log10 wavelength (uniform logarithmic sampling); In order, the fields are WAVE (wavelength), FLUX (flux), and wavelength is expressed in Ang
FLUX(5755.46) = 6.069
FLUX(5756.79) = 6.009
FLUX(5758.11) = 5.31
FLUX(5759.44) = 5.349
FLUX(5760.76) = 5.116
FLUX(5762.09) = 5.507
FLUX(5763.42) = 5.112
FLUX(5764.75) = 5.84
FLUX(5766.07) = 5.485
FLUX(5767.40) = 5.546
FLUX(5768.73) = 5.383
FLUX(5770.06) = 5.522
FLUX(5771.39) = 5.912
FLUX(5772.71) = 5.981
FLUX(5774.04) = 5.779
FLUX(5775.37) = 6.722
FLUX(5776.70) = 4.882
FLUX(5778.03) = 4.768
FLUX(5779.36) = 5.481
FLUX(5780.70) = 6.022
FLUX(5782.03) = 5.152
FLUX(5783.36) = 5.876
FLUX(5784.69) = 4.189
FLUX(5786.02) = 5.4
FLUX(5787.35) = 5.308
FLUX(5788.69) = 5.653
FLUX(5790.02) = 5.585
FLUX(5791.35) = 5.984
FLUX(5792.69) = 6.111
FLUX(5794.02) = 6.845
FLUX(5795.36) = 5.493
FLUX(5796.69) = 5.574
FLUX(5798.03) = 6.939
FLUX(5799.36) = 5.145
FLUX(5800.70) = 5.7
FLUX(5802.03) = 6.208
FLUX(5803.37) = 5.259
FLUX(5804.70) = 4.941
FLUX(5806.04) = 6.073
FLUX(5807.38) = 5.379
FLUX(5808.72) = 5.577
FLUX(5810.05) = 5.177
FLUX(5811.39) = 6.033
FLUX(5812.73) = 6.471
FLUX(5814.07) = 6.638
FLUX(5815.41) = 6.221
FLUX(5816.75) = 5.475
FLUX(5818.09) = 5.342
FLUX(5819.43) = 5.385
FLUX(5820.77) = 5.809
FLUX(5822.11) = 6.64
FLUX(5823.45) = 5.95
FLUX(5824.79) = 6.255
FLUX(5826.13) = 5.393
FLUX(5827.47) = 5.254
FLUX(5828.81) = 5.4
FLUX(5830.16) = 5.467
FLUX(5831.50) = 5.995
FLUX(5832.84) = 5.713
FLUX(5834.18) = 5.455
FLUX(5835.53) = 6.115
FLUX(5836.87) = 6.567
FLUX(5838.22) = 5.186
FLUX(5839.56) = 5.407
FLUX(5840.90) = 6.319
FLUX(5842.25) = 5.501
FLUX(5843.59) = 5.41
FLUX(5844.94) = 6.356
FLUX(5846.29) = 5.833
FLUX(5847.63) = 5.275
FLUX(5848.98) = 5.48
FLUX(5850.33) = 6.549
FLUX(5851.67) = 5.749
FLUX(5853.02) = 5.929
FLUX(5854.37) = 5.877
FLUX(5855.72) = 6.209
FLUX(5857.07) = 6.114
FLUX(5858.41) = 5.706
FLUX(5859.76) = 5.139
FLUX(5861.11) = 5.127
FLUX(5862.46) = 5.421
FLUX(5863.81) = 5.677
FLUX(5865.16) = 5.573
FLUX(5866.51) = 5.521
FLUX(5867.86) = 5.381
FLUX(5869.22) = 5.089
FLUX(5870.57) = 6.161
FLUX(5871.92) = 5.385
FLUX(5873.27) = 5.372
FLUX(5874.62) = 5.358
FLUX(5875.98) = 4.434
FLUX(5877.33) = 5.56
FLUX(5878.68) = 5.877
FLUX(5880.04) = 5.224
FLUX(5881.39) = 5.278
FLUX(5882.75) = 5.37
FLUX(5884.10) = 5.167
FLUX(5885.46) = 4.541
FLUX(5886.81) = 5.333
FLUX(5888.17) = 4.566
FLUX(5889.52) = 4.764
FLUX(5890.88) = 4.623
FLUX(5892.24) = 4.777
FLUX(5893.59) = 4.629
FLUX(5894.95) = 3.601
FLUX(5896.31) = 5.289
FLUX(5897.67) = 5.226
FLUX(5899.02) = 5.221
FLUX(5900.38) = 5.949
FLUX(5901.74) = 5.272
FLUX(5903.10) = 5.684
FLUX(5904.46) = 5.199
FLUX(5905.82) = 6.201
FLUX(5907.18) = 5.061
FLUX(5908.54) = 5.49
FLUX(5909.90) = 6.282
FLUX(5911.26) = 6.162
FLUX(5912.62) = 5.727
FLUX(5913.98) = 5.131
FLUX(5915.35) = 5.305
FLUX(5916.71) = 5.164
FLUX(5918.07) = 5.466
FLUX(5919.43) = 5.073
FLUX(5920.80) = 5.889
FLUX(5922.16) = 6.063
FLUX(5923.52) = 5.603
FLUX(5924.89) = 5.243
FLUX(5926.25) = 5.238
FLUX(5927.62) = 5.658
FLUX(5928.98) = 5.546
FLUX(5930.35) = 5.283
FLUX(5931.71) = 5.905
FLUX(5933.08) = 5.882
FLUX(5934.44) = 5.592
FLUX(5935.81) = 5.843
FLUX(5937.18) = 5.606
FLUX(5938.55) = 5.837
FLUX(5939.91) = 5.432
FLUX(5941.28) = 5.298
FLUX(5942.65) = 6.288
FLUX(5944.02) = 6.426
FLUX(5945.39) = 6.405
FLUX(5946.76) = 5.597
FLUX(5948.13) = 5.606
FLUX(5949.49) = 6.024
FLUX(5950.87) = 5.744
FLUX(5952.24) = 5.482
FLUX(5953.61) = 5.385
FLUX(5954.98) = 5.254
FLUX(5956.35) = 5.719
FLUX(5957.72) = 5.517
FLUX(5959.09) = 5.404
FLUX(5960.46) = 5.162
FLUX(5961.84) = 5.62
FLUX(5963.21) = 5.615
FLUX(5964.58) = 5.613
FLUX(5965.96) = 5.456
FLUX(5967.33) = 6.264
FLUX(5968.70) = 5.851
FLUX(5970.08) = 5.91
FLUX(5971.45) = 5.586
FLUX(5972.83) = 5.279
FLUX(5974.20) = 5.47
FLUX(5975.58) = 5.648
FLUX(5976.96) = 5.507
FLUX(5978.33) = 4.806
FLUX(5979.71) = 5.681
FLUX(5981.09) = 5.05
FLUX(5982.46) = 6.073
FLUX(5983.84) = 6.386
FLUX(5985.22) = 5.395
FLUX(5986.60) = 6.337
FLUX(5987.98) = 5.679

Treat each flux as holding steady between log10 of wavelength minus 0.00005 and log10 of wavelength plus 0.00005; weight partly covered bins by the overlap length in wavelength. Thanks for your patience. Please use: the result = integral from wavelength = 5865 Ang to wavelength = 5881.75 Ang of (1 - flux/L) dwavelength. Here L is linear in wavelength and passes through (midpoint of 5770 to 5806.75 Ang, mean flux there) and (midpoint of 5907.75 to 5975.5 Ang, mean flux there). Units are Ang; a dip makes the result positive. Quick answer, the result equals 0.7 Ang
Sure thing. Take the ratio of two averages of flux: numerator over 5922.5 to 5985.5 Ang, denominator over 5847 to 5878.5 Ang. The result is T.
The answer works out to 1.0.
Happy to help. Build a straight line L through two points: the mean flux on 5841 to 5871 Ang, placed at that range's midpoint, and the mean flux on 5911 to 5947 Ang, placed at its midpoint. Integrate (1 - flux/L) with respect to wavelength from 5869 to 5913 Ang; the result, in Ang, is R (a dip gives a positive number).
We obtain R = 3.1 Ang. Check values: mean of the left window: 5.69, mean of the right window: 5.65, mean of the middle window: 5.27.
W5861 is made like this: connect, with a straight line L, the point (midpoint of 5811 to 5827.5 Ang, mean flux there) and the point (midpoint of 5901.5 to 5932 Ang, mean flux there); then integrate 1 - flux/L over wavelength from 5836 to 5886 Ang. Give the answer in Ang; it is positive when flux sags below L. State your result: 1.7 Ang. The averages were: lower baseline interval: 5.94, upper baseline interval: 5.55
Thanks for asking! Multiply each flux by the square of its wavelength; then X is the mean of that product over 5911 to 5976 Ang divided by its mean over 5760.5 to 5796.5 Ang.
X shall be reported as 1.1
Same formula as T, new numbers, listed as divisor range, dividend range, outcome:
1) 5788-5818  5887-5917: 0.90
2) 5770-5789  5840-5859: 1.07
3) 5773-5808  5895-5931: 0.97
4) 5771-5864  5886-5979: 0.96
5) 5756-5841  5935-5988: 1.00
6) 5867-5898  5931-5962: 1.12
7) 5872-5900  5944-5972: 1.13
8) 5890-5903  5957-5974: 1.12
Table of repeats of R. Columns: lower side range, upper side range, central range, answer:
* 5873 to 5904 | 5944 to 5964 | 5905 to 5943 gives -1.6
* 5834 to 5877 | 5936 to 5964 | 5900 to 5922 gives 0.4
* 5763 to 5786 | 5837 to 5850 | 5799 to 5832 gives -0.6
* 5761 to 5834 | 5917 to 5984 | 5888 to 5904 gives 1.9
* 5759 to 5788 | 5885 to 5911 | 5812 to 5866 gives -4.8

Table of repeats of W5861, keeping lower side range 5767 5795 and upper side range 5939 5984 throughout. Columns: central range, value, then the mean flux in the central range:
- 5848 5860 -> -0.51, 5.87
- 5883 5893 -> 1.40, 4.85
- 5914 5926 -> 0.41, 5.45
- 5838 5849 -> -0.08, 5.67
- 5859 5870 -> 0.50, 5.37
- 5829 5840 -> -0.20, 5.73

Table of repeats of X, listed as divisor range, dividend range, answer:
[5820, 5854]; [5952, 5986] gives 1.00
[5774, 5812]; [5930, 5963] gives 1.06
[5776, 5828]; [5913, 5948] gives 1.04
